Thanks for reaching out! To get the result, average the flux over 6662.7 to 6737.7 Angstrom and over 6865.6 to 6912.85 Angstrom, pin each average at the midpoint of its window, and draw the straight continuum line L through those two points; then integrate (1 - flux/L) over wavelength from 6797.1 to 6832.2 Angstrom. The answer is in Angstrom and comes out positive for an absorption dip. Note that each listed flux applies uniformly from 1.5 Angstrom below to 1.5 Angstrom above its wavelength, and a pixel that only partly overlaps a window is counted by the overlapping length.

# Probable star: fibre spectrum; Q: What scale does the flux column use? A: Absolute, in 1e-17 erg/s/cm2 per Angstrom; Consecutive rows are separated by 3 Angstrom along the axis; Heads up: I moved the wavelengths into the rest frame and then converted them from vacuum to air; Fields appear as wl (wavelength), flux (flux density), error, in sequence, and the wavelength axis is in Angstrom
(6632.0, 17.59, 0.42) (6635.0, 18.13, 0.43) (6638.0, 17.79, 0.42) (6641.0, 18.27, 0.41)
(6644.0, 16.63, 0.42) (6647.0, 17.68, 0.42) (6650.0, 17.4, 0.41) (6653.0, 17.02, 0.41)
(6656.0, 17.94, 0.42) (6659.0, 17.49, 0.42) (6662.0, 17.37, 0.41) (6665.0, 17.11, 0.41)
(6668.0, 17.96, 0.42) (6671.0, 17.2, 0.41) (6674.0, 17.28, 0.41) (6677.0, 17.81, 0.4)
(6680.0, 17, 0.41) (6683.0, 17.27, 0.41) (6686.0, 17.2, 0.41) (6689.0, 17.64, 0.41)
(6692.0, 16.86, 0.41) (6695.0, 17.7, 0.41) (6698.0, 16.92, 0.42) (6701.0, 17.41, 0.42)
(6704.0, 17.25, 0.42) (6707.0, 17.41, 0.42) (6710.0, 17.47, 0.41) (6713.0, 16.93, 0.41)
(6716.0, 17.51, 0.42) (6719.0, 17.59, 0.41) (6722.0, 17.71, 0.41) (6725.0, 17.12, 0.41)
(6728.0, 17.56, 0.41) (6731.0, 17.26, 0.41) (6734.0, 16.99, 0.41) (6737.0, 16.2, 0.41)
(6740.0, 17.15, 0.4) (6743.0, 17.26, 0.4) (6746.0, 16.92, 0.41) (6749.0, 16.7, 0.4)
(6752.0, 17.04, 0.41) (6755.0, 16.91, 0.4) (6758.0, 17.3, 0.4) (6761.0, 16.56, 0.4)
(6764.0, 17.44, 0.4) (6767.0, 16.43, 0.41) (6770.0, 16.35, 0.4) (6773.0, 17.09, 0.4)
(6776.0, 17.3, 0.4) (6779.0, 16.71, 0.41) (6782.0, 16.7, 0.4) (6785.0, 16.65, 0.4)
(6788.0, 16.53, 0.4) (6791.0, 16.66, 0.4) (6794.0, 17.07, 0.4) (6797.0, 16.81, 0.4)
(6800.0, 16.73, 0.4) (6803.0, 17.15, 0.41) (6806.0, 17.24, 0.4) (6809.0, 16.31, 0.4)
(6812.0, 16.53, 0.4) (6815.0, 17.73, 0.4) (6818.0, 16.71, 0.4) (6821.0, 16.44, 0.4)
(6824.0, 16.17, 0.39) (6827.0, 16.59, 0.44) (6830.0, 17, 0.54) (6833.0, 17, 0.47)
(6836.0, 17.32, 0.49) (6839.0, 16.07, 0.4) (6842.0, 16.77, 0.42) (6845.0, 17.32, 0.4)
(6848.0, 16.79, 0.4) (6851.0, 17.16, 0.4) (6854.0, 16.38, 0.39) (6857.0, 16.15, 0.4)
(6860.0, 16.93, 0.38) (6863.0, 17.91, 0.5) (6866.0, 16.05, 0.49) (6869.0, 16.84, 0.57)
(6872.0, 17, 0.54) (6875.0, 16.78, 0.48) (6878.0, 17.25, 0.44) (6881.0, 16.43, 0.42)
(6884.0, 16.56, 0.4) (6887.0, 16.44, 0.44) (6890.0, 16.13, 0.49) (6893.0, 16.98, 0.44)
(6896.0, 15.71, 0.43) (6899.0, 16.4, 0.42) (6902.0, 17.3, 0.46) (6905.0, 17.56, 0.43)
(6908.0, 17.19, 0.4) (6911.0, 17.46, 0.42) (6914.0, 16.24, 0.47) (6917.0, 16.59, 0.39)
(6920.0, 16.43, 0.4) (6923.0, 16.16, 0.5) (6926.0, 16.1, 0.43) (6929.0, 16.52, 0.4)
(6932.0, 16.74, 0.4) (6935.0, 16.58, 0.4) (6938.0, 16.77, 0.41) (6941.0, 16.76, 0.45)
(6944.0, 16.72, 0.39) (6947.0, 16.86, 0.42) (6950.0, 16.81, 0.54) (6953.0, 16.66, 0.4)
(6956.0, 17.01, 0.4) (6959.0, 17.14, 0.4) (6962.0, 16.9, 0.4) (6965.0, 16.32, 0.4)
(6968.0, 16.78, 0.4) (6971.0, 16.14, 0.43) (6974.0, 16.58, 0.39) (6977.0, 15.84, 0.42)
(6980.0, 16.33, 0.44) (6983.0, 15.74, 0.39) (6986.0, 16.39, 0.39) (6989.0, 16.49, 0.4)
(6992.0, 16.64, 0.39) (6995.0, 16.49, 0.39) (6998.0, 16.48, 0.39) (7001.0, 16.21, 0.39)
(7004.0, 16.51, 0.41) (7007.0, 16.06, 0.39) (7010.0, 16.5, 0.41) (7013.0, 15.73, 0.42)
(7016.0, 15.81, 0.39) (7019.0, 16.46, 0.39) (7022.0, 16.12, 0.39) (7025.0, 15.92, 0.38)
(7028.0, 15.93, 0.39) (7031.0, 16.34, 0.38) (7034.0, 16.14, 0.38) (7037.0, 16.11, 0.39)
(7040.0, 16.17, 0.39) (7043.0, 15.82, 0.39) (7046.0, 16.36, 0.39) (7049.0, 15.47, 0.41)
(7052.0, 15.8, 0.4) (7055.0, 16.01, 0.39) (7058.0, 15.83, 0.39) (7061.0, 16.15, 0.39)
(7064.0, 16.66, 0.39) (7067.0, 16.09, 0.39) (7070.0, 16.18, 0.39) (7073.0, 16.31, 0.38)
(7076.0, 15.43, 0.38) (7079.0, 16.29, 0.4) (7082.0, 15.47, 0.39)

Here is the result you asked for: 0.4 Angstrom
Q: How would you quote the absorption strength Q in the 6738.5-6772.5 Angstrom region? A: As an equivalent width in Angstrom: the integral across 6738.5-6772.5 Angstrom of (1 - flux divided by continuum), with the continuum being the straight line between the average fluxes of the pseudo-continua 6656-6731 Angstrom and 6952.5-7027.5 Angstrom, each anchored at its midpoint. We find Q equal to 0.5 Angstrom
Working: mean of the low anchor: 17.4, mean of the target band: 16.9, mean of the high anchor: 16.4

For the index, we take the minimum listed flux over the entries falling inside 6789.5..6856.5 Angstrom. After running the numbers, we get 16.07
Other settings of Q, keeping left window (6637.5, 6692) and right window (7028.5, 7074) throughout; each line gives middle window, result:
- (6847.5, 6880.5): -0.2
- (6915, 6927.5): 0.2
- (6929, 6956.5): -0.5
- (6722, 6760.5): 0.3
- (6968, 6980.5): 0.1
